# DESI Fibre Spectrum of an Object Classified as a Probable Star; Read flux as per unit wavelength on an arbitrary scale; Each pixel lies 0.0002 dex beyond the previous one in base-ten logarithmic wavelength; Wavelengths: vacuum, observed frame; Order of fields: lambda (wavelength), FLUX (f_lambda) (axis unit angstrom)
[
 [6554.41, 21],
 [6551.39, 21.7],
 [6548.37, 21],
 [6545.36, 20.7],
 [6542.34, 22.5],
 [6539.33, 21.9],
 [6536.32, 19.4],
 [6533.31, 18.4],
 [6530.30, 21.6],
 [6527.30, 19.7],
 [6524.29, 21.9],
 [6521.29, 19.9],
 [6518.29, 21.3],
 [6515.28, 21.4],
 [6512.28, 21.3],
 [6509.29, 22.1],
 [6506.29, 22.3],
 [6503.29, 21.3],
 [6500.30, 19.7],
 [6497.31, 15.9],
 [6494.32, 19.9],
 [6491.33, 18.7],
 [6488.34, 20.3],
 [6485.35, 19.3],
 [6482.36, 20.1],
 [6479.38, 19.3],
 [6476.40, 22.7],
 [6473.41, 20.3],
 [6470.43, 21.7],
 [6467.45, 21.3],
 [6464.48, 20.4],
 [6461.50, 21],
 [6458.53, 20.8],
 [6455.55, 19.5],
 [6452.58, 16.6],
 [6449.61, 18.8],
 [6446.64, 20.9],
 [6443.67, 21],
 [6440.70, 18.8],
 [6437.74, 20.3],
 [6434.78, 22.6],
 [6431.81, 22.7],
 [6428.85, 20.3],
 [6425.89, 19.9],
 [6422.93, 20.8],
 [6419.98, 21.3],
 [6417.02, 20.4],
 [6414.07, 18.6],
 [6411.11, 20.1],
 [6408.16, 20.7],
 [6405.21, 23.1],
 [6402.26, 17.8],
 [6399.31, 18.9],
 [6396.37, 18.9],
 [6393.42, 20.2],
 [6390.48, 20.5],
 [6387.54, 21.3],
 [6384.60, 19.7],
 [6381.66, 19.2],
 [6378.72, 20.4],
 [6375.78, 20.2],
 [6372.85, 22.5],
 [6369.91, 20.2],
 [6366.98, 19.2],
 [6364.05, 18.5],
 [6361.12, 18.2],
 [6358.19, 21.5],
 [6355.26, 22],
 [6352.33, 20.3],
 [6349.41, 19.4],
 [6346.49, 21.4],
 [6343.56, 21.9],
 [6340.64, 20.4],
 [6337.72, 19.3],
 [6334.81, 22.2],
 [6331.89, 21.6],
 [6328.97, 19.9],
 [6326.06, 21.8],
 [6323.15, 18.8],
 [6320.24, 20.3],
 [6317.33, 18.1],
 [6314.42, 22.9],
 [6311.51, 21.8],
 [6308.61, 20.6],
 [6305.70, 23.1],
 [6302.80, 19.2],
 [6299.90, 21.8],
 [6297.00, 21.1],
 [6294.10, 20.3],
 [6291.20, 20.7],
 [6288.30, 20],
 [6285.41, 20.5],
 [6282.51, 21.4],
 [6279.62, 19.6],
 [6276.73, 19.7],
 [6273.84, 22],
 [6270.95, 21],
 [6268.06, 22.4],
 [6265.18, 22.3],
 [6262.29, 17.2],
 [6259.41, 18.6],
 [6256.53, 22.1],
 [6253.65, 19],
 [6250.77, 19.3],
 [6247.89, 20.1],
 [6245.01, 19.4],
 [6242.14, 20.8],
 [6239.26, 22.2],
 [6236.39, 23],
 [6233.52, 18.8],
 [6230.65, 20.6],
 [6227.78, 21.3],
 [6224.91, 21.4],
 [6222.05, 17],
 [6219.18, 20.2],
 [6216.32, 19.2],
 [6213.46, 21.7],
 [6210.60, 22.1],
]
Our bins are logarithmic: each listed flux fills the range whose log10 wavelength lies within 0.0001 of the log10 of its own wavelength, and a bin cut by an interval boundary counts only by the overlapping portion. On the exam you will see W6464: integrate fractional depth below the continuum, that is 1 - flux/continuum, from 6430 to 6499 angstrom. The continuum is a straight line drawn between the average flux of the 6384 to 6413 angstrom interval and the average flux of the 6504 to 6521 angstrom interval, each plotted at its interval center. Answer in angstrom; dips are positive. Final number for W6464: 2.63 angstrom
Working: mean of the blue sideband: 20.1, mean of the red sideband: 21.5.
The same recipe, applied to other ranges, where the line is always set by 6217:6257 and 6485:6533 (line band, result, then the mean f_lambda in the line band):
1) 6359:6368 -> 0.7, 18.8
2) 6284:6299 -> -0.2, 20.6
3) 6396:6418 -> 0.6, 19.8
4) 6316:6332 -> 0.3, 20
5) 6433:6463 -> 0.5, 20.1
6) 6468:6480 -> -0.5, 21.1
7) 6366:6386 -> 0.1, 20.2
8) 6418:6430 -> -0.1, 20.6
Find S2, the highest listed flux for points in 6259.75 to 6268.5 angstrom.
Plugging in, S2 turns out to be 22.4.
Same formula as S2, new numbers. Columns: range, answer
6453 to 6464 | 21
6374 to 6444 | 23.1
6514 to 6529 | 21.9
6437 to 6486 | 22.7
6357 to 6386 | 22.5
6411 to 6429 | 21.3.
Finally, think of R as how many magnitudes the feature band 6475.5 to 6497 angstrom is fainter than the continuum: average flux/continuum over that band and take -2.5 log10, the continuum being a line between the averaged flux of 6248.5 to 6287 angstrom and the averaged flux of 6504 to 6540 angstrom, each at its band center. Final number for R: 0.059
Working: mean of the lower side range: 20.4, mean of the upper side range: 20.9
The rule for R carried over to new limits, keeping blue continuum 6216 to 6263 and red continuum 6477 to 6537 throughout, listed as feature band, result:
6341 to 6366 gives -0.01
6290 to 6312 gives -0.05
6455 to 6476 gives -0.03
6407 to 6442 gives -0.02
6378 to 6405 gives 0.02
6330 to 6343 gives -0.04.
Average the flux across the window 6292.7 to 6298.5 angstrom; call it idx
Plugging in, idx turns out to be 20.7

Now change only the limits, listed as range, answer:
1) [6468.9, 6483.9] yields 20.8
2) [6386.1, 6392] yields 20.9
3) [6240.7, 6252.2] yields 19.9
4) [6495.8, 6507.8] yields 19.8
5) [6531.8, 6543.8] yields 20.5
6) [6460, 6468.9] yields 20.9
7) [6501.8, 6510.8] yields 21.9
